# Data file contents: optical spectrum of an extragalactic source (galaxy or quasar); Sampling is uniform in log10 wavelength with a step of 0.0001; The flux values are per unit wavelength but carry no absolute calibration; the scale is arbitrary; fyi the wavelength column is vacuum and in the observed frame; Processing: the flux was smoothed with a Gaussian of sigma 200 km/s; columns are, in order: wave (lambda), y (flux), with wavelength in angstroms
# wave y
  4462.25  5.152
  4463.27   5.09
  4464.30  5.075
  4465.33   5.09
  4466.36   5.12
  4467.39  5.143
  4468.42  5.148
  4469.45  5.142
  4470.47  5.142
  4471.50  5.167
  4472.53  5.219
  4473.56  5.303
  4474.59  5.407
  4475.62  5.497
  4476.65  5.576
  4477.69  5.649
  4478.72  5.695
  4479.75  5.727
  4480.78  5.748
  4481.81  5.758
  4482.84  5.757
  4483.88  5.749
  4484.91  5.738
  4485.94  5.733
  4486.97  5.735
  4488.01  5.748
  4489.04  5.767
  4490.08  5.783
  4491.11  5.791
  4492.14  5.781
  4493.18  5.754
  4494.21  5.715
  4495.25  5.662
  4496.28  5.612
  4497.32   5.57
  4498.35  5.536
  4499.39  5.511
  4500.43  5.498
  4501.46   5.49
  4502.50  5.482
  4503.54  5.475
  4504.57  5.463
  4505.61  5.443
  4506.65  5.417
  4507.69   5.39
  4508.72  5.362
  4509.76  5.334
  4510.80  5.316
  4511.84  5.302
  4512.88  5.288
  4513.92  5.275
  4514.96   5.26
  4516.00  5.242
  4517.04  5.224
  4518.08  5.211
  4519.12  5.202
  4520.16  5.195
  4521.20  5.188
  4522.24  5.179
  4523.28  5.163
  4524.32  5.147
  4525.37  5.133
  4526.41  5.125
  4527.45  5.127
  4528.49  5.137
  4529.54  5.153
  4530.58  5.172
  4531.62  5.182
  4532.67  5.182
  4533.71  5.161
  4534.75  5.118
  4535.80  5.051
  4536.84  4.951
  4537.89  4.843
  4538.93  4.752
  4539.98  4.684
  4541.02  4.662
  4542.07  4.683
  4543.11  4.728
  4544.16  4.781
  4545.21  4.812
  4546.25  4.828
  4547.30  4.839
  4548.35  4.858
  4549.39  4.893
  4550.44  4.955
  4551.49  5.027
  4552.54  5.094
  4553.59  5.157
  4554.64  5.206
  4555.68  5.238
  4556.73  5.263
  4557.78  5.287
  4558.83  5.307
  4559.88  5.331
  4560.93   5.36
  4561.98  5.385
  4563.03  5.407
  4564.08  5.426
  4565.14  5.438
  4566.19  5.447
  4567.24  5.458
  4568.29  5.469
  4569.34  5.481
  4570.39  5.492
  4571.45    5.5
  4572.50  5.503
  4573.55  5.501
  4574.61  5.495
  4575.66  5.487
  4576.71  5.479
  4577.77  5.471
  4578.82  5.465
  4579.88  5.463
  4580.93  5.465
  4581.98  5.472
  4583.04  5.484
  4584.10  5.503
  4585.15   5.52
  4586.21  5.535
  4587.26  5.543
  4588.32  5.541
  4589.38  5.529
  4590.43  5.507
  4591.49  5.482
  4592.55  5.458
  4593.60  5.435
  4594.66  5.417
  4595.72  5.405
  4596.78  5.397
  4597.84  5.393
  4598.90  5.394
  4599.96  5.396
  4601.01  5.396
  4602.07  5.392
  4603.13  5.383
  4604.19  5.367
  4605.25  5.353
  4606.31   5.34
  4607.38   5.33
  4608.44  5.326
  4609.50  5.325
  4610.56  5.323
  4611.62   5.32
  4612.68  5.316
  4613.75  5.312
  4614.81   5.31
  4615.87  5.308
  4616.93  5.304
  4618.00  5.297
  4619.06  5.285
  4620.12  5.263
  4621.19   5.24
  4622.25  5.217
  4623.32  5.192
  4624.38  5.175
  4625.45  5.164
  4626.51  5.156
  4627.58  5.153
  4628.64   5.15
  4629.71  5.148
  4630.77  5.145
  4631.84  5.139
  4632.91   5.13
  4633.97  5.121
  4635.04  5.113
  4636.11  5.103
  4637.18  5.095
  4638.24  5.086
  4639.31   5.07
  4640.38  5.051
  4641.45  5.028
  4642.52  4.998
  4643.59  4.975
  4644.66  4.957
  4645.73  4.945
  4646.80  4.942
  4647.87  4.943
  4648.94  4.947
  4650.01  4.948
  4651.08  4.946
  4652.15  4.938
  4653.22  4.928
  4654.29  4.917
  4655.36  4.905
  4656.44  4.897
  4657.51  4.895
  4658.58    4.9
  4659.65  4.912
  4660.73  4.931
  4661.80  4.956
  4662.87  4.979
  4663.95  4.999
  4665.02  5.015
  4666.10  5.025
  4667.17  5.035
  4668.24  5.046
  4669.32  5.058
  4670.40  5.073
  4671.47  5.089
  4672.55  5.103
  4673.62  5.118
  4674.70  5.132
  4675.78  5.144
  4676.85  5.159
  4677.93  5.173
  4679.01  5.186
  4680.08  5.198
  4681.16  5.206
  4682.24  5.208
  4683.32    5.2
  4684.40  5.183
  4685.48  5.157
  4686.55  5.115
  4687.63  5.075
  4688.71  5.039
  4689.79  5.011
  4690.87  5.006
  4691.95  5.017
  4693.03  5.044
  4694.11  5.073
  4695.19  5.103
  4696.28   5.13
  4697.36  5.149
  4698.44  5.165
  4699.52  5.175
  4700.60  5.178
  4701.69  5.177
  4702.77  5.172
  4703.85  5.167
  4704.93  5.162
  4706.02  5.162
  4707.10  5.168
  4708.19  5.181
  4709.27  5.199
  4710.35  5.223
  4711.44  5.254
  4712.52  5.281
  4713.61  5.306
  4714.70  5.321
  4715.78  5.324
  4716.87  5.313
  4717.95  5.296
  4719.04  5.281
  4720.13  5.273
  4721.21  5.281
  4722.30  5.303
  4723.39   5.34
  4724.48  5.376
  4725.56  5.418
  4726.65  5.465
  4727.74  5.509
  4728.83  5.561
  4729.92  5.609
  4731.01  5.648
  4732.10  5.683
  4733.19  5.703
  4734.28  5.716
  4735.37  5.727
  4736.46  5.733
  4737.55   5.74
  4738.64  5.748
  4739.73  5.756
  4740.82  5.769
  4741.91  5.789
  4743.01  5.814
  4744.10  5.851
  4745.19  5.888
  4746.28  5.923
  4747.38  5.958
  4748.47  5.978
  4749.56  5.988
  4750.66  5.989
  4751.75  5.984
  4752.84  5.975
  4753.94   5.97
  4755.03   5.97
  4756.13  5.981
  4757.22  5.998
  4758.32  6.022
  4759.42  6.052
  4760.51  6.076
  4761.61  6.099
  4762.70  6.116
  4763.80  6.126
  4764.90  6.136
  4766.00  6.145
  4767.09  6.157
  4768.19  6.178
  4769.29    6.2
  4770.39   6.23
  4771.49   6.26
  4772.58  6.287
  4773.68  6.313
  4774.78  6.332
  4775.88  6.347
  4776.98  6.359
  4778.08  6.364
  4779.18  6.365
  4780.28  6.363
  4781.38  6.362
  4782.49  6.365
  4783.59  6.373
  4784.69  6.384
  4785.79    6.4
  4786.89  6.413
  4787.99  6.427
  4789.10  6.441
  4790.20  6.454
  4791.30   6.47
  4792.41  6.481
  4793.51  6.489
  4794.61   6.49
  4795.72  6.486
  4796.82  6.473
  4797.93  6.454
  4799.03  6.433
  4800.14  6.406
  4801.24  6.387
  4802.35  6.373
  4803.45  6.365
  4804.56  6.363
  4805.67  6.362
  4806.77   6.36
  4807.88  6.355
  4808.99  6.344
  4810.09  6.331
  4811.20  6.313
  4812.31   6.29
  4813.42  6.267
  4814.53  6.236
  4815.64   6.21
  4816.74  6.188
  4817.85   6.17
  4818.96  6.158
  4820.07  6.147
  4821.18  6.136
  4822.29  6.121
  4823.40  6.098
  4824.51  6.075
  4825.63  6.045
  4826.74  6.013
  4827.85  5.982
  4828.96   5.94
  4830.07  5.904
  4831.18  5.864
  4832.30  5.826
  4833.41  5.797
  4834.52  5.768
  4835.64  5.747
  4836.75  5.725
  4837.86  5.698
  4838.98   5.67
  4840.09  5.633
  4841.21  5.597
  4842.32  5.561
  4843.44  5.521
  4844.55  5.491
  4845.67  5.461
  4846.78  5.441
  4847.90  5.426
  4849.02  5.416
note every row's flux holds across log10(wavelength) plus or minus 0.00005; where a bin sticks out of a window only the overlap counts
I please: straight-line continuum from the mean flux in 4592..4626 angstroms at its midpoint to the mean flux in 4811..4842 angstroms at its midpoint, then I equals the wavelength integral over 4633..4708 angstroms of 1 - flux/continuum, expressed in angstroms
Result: 6.13 angstroms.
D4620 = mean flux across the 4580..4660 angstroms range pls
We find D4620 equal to 5.22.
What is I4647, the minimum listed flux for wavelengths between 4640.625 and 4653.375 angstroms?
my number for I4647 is 4.928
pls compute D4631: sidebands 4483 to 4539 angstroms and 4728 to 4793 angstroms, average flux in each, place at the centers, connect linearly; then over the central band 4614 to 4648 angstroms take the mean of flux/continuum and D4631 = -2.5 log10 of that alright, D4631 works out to 0.115 mag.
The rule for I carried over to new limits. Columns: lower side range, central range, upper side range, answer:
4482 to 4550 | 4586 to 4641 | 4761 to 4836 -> 3.14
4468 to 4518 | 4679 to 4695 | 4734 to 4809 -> 2.32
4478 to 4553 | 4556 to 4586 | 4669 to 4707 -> -1.14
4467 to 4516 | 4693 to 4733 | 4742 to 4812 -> 5.17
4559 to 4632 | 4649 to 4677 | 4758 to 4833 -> 3.34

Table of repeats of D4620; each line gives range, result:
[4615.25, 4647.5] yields 5.13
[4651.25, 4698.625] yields 5.06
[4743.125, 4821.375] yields 6.24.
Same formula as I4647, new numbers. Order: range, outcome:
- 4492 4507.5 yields 5.417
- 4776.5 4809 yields 6.344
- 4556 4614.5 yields 5.263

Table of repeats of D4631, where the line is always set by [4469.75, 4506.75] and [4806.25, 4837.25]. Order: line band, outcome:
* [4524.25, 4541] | 0.12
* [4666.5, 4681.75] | 0.15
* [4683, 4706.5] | 0.15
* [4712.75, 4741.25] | 0.08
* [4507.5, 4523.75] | 0.07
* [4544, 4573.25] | 0.09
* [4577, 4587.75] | 0.05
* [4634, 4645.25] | 0.15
